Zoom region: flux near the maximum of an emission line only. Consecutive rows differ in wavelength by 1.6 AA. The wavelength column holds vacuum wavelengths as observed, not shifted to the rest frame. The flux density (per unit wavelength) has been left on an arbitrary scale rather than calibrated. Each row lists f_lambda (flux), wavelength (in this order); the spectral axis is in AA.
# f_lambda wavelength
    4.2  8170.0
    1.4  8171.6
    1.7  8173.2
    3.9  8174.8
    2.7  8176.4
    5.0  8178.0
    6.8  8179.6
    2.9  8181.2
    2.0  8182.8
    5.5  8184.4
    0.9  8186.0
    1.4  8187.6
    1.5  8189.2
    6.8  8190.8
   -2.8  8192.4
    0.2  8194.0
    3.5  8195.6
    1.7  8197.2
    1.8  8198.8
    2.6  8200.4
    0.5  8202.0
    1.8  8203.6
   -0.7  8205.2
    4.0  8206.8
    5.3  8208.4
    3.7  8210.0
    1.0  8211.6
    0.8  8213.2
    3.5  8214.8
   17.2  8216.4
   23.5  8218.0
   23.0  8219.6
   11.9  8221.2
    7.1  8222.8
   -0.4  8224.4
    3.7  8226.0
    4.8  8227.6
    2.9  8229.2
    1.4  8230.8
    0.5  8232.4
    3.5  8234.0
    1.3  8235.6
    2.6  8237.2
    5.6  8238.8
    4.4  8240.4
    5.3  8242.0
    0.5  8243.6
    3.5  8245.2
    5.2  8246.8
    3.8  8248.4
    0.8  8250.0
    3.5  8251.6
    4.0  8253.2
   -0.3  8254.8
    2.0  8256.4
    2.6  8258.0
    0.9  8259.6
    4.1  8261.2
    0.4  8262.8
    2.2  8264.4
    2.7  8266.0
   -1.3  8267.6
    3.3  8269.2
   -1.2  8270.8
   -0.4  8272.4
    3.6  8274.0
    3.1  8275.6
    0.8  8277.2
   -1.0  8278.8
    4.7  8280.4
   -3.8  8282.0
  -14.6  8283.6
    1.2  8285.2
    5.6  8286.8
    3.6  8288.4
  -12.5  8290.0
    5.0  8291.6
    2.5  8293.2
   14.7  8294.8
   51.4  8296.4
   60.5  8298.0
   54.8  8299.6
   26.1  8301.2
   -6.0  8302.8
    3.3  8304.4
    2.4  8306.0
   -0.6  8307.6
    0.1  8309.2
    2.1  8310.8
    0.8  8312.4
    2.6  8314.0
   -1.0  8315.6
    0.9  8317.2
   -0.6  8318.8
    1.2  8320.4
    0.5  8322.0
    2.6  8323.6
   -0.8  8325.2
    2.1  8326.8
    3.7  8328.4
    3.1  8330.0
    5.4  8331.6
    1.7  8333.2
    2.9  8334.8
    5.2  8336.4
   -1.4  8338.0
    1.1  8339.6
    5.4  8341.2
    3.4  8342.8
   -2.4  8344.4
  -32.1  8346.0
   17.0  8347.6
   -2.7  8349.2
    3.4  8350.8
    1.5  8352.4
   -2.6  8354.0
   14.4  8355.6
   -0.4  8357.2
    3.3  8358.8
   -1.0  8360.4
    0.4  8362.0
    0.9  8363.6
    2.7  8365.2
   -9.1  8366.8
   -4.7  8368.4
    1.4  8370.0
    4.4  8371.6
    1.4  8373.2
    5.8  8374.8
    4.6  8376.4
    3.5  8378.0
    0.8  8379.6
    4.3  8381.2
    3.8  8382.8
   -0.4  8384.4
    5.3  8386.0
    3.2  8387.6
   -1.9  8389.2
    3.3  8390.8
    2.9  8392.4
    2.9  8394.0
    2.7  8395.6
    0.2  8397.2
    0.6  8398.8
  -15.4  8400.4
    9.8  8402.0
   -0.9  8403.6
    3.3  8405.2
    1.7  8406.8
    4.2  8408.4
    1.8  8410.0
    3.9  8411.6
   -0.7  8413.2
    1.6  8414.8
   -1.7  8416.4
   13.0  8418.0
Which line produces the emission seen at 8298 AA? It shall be [O III]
